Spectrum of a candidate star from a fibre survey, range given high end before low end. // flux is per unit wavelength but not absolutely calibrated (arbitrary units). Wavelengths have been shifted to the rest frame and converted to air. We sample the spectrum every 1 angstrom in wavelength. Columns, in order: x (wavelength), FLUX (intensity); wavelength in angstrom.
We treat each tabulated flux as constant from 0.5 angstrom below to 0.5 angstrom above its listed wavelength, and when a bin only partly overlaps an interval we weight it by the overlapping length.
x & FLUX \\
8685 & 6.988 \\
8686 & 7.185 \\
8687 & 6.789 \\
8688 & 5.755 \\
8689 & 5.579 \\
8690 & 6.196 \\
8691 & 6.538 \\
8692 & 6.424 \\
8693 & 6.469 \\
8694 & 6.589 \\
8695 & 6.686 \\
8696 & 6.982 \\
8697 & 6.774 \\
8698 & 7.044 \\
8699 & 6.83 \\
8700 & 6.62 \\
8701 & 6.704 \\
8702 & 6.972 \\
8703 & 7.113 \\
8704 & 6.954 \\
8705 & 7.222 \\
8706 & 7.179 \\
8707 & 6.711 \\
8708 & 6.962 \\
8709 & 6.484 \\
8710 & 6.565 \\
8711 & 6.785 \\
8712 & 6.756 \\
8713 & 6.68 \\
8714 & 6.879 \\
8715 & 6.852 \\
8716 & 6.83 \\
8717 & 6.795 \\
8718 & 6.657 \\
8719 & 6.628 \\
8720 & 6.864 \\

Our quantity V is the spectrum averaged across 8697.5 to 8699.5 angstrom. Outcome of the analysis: 6.94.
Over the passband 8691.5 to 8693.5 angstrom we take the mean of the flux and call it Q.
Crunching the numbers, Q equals 6.45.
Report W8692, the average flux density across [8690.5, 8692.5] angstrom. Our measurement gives 6.48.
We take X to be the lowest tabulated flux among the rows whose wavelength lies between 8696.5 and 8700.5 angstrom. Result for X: 6.62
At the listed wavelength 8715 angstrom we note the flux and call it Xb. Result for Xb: 6.852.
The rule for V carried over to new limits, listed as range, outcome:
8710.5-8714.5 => 6.78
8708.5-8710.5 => 6.52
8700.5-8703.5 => 6.93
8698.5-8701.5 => 6.72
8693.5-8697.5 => 6.76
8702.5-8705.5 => 7.1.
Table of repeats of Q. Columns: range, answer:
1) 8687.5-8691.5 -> 6.02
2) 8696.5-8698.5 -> 6.91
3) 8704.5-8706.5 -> 7.2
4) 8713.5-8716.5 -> 6.85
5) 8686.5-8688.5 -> 6.27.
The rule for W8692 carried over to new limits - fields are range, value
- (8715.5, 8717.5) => 6.81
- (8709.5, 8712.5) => 6.7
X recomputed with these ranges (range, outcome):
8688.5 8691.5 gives 5.579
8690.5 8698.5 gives 6.424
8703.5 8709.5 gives 6.484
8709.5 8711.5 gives 6.565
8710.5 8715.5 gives 6.68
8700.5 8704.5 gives 6.704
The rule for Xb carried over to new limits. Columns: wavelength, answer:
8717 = 6.795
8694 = 6.589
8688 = 5.755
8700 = 6.62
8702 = 6.972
